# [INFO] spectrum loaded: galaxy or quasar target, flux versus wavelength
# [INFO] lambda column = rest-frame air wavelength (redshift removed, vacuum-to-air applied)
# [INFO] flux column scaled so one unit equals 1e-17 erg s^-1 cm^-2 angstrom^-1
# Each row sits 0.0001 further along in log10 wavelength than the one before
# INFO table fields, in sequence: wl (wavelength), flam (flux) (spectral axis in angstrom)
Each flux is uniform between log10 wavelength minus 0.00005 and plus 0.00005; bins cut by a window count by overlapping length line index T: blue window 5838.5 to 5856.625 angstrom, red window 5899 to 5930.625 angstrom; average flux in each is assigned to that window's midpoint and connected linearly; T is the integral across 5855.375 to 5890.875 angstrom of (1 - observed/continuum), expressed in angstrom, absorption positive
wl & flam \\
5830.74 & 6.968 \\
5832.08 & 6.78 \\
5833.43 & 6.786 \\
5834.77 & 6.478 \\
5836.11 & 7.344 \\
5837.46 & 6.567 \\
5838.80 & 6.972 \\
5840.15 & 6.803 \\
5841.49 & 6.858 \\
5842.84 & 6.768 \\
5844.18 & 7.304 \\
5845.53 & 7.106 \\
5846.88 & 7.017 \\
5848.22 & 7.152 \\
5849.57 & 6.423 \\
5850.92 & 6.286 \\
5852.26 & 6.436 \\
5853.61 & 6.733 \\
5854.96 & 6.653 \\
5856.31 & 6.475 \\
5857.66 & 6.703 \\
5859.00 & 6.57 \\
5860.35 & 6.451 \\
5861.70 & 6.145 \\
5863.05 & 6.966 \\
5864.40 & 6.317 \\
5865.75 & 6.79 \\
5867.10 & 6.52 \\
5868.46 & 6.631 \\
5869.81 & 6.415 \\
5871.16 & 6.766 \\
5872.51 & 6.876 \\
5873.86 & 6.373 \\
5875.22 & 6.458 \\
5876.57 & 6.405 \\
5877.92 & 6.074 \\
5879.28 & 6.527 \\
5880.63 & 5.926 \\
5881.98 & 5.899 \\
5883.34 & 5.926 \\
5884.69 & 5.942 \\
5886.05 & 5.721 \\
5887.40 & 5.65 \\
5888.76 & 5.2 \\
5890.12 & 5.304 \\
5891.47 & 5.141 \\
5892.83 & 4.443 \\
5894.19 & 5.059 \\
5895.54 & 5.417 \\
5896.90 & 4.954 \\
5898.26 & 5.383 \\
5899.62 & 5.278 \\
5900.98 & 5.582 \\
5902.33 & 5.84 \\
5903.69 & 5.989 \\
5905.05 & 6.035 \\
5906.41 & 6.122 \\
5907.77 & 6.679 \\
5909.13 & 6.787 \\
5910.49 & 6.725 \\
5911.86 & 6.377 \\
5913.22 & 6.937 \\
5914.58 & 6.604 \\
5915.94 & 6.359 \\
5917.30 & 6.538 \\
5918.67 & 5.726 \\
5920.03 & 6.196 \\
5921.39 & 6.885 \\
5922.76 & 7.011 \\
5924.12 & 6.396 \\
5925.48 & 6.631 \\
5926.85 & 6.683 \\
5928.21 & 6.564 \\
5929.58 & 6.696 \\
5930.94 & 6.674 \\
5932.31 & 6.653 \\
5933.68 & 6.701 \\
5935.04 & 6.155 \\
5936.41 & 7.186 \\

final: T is 2.0 angstrom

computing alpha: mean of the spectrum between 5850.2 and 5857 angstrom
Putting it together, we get 6.51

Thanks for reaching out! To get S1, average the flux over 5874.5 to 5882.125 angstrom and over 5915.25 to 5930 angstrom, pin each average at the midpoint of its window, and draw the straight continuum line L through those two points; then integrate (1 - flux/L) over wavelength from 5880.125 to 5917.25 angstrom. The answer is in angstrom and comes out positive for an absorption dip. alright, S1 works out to 3.1 angstrom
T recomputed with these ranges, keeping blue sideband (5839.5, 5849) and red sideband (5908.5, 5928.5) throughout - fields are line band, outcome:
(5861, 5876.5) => 0.66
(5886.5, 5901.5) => 3.31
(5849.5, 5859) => 0.54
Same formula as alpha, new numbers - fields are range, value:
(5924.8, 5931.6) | 6.65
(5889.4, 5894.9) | 4.99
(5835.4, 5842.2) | 6.9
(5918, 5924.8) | 6.45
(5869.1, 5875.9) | 6.58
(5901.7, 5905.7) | 5.95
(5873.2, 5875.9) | 6.41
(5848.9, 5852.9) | 6.39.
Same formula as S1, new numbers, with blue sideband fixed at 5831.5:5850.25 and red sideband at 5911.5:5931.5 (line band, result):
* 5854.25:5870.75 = 0.6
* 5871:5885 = 0.9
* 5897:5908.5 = 1.4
